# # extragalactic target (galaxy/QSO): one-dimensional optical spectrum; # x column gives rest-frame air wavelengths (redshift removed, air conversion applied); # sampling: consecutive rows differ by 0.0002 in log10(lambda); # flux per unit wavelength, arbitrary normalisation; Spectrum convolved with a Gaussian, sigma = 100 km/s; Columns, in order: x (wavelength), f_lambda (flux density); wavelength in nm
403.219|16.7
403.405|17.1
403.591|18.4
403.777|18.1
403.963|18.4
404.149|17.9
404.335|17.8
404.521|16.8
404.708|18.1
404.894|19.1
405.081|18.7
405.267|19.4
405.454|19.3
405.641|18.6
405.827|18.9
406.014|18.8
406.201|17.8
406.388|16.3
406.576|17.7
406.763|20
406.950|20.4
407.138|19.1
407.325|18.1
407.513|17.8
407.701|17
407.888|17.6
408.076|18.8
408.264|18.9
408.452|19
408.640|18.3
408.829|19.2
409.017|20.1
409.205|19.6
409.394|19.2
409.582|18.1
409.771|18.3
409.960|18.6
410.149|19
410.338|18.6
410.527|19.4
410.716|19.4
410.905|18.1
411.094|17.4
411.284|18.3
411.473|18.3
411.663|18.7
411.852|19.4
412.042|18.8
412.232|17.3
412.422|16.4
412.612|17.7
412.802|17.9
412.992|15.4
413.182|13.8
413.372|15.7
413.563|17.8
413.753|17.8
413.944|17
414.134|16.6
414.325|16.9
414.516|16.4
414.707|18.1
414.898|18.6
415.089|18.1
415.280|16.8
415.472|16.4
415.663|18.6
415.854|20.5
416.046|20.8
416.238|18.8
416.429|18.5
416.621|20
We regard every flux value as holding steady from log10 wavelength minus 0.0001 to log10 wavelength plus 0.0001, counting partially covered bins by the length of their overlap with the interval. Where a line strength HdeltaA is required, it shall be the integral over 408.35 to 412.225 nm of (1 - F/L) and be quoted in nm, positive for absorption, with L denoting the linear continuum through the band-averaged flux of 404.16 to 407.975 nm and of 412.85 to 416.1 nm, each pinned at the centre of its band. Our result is -0.197 nm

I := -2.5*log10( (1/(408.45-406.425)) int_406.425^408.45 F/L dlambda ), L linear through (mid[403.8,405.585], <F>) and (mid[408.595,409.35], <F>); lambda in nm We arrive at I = 0.03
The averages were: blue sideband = 18.4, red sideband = 19.3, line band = 18.5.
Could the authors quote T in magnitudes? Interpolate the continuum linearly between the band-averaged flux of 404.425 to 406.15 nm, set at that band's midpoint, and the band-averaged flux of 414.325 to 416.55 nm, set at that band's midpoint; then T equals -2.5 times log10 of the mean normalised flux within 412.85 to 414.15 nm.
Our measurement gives 0.13 mag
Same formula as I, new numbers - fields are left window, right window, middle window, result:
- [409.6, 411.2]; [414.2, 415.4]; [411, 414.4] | 0.04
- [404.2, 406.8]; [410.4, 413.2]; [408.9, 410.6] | -0.06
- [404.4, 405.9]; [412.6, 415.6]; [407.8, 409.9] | -0.05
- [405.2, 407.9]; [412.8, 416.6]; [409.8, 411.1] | -0.04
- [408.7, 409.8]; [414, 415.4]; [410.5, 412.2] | -0.01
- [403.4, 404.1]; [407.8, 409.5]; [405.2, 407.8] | 0.00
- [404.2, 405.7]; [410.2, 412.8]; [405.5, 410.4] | -0.01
